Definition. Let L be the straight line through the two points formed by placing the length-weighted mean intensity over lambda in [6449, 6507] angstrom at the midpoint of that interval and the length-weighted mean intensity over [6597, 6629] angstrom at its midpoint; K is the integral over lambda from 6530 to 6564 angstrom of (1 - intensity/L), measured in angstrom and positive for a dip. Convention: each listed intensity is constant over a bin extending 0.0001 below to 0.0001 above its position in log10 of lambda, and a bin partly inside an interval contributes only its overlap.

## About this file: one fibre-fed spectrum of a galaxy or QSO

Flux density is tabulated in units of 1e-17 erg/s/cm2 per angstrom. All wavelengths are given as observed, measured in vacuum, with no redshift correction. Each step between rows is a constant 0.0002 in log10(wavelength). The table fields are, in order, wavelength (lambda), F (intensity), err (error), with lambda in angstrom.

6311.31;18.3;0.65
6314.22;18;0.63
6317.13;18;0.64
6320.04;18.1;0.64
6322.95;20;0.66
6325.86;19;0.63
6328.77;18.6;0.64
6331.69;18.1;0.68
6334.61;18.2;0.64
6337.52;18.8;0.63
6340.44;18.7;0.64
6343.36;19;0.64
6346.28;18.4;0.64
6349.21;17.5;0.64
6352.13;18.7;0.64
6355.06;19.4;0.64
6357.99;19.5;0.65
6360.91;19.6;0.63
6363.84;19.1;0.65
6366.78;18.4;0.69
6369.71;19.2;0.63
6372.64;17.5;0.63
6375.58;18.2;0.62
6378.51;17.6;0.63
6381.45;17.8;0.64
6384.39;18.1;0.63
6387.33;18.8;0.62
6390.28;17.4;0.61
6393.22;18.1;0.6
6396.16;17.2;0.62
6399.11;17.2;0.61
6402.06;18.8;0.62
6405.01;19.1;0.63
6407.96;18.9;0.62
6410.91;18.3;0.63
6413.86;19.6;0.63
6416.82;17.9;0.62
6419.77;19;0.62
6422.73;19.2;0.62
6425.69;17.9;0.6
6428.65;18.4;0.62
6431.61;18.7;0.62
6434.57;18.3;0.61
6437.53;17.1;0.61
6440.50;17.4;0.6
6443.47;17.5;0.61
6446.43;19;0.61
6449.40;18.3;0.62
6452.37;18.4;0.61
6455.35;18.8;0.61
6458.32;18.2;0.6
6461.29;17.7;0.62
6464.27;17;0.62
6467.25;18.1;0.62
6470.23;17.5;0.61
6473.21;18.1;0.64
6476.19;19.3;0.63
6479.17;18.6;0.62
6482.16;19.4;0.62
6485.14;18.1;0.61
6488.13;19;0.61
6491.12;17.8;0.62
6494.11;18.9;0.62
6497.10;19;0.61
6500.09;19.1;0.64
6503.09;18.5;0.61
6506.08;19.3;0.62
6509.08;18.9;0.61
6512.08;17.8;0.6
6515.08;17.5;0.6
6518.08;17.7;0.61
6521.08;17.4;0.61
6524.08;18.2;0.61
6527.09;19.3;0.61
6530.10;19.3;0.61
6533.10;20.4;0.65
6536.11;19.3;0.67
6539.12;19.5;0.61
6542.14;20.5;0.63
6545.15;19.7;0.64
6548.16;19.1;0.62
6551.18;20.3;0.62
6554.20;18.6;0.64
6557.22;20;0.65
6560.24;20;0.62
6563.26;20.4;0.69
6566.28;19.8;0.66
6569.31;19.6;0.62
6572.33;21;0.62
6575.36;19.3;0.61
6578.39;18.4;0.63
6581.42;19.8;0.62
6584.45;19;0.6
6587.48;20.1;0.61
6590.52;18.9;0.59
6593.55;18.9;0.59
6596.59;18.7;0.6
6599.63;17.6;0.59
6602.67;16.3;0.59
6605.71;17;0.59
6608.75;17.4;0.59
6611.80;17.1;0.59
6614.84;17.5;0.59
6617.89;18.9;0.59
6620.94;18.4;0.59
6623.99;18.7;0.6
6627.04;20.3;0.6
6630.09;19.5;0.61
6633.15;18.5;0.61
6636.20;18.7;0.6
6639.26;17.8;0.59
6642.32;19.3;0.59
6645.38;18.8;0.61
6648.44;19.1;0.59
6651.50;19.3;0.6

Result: -2.9 angstrom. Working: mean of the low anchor 18.4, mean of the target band 19.8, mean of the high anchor 18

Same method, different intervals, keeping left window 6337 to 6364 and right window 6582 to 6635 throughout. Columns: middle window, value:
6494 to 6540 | -0.4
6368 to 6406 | 1.5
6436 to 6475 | 1.6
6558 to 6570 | -1.0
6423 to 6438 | 0.4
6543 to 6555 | -0.7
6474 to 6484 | -0.2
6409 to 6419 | 0.1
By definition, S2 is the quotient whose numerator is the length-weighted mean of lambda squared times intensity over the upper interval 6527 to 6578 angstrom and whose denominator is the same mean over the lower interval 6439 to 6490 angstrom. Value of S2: 1.1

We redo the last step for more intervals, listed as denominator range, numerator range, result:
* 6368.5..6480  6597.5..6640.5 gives 1.06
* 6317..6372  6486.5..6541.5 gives 1.05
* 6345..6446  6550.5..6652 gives 1.10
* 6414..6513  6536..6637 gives 1.07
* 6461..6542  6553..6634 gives 1.04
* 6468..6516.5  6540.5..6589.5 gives 1.09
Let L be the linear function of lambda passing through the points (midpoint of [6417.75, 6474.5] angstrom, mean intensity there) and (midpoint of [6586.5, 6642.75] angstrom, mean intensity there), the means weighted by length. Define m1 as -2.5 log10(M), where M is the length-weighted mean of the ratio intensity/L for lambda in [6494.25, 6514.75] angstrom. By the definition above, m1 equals -0.03 mag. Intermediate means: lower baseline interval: 18.1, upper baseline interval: 18.4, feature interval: 18.7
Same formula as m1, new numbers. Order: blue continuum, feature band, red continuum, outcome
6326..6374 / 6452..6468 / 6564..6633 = 0.04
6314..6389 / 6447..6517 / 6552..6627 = 0.02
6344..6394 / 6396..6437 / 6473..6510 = 0.01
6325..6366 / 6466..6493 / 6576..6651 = 0.01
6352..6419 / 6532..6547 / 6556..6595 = -0.02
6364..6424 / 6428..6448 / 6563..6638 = 0.02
